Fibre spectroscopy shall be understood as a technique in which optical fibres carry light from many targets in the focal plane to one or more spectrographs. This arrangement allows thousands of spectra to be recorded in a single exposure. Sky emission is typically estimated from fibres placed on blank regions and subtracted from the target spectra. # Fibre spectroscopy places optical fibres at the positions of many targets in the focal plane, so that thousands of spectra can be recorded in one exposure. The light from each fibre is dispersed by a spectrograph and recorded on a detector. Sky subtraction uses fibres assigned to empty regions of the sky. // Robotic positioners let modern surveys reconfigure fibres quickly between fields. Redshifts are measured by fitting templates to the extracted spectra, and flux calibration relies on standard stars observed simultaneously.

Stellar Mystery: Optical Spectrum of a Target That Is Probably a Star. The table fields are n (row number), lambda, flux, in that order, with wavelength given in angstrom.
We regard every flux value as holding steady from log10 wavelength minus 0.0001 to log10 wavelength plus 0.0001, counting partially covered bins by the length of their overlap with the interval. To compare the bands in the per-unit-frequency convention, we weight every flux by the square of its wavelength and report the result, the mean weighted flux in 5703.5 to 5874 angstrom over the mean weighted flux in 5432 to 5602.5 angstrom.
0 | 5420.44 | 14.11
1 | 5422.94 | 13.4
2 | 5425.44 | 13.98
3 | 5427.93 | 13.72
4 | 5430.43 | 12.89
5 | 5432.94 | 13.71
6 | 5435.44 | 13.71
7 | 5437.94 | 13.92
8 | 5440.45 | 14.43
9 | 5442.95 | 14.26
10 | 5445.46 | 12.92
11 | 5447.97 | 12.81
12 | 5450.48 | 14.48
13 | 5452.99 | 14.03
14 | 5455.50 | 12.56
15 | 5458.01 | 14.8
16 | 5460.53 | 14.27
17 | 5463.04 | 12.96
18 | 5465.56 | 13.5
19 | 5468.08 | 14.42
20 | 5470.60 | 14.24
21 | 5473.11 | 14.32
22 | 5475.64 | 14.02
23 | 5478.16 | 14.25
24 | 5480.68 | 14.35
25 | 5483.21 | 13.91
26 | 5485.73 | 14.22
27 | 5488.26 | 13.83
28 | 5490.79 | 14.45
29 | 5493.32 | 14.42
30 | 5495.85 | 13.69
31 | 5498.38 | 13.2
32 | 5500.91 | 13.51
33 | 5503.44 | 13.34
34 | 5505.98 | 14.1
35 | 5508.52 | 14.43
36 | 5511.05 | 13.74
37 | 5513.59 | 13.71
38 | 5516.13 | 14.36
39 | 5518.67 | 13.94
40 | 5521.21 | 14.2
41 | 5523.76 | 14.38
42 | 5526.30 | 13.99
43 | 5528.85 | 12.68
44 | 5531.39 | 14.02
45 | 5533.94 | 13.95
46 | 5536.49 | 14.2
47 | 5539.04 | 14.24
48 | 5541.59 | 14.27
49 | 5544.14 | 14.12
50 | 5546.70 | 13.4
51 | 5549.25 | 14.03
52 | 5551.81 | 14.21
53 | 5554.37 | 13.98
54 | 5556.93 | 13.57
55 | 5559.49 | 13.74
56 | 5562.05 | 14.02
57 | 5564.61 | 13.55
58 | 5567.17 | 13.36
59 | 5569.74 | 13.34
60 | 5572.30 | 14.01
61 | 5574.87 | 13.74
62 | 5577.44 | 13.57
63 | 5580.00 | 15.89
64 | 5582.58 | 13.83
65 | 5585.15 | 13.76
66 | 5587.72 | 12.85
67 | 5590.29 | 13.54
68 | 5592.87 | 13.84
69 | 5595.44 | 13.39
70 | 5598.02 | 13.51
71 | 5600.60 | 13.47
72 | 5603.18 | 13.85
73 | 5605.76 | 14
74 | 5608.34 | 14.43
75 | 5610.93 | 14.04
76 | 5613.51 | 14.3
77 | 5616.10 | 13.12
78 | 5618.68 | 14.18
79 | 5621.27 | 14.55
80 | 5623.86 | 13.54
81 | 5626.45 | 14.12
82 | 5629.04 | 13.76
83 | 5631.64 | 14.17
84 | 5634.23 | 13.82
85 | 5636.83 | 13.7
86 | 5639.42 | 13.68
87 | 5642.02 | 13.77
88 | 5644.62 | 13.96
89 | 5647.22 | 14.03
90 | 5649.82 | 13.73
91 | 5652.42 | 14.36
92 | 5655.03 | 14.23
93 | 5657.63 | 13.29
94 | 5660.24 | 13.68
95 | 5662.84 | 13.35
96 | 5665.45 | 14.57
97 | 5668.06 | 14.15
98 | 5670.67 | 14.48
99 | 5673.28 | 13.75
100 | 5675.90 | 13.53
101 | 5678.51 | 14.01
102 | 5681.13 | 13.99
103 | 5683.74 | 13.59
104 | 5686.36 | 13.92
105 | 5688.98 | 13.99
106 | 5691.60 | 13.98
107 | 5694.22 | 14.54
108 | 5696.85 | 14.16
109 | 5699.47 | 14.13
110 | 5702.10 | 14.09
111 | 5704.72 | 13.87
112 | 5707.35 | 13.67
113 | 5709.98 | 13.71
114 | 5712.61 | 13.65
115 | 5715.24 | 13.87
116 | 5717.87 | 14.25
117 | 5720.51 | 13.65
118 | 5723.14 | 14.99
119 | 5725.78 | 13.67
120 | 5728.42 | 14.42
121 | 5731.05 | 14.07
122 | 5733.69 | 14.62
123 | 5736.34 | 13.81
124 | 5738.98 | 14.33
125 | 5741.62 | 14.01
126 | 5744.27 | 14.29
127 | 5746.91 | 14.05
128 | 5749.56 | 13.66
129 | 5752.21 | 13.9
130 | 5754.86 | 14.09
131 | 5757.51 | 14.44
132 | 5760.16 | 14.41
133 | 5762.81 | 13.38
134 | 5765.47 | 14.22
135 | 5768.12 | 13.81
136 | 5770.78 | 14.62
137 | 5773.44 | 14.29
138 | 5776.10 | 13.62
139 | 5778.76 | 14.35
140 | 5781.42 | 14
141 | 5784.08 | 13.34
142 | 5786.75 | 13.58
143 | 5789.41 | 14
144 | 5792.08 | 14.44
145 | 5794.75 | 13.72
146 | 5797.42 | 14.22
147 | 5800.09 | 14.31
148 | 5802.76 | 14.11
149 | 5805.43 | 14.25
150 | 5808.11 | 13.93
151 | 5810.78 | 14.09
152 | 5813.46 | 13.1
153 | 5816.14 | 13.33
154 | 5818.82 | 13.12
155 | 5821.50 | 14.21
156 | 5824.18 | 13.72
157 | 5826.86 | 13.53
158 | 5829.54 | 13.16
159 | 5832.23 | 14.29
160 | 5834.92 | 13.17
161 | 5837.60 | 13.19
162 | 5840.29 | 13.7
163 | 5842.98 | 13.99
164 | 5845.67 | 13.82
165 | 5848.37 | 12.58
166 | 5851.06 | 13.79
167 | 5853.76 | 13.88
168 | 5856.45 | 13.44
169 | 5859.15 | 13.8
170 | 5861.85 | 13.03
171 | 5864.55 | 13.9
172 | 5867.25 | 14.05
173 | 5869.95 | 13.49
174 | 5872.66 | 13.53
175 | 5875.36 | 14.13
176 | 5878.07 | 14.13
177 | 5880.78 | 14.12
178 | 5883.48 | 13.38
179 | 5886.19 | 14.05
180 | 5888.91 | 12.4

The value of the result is 1.1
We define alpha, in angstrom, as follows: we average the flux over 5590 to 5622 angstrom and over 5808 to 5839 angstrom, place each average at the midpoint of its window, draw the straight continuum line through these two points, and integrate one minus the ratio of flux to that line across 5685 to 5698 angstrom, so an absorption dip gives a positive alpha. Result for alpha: -0.4 angstrom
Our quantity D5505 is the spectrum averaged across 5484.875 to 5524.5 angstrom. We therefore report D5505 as 14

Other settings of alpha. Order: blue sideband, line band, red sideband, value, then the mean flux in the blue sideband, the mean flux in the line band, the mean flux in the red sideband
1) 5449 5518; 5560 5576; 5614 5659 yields 0.3 angstrom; 14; 13.7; 13.9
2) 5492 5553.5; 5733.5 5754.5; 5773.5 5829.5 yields -0.3 angstrom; 13.9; 14.1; 13.8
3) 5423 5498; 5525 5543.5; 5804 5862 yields -0.1 angstrom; 13.9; 13.9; 13.6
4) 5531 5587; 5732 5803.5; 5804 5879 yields -1.7 angstrom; 13.9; 14.1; 13.7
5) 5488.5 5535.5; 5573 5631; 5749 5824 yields 0.1 angstrom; 13.9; 13.9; 13.9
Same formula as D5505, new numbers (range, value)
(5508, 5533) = 13.9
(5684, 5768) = 14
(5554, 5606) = 13.7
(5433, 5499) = 13.9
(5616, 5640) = 13.9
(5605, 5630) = 14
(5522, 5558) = 13.9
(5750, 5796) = 14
